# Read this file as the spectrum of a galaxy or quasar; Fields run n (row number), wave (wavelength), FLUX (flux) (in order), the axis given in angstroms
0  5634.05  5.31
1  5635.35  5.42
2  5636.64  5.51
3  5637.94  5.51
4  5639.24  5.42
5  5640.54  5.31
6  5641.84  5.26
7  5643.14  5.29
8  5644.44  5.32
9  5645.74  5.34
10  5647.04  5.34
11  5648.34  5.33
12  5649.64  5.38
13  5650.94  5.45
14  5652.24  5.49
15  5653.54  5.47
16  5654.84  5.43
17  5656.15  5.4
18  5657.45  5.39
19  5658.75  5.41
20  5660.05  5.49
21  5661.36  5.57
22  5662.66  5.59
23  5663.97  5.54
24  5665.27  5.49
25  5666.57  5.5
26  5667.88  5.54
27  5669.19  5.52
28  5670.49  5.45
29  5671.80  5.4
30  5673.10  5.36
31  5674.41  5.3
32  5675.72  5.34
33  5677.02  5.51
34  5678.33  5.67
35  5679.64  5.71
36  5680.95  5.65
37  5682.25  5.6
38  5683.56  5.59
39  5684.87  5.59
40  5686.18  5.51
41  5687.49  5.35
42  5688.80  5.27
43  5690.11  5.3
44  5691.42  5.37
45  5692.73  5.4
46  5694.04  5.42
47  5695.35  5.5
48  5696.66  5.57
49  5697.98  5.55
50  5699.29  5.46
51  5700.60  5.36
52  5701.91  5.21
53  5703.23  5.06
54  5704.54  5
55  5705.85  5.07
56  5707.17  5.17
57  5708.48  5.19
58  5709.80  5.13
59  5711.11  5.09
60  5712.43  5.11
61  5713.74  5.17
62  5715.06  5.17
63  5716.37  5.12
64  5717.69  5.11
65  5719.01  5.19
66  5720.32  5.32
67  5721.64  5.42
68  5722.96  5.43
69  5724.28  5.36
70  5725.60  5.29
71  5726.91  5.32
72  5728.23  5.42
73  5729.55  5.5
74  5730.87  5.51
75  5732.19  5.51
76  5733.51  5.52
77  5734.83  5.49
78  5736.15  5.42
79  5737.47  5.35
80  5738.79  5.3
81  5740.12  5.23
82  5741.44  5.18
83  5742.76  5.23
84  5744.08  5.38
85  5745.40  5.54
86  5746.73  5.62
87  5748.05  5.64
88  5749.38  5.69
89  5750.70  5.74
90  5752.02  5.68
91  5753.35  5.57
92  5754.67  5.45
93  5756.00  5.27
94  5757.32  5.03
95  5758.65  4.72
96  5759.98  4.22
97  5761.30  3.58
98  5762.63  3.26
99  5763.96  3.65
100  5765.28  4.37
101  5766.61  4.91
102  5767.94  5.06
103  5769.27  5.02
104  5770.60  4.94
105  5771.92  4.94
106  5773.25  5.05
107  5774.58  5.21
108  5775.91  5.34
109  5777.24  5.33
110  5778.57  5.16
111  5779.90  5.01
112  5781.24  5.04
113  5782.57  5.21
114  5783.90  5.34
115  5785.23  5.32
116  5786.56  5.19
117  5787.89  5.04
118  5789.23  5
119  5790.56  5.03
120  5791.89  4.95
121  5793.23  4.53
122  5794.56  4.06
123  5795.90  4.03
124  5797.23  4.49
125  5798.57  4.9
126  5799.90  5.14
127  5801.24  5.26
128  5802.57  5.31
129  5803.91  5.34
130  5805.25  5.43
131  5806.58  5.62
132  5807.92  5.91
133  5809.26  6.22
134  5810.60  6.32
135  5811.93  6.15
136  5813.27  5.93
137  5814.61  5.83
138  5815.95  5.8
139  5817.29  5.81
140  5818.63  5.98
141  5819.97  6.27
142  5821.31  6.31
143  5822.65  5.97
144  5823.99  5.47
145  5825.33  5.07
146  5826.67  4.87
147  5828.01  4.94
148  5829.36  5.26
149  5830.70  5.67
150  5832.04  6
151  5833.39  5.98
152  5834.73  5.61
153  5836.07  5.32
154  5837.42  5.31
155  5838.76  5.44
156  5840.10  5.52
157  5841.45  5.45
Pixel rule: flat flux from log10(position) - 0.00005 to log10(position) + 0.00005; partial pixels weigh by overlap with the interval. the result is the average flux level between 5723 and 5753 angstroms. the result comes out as 5.45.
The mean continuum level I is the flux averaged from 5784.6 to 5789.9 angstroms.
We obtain 5.14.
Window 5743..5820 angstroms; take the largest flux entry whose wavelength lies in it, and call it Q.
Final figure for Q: 6.32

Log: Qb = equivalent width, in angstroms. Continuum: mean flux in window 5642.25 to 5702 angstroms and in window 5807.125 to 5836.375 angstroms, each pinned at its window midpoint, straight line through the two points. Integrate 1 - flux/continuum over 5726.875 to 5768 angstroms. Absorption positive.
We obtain 3.47 angstroms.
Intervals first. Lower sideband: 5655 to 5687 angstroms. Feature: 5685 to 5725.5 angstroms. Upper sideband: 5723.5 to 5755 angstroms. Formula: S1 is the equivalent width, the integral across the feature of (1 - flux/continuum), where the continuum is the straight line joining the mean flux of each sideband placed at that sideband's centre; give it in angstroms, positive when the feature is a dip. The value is 1.4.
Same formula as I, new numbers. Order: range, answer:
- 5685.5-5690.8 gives 5.36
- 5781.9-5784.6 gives 5.28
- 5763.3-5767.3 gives 4.32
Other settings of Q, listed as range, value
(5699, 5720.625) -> 5.46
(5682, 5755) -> 5.74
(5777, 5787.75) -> 5.34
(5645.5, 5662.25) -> 5.57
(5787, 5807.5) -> 5.62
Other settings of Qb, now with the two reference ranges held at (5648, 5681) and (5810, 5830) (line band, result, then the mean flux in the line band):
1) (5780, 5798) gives 2.6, 4.87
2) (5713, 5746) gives 1.4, 5.34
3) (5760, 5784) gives 3.7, 4.77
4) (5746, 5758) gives 0.2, 5.52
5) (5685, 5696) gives 0.2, 5.4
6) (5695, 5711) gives 0.8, 5.26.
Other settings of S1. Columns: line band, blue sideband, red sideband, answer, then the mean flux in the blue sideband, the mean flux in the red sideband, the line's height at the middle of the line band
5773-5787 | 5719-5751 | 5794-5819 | 0.6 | 5.43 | 5.45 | 5.44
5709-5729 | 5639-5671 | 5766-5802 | -0.1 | 5.43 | 4.98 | 5.21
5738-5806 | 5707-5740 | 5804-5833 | 6.2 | 5.31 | 5.75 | 5.53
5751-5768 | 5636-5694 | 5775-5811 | 1.8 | 5.45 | 5.16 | 5.23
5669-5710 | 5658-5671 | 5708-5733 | 0.1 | 5.51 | 5.28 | 5.41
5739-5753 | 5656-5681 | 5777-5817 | -0.3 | 5.49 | 5.27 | 5.36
